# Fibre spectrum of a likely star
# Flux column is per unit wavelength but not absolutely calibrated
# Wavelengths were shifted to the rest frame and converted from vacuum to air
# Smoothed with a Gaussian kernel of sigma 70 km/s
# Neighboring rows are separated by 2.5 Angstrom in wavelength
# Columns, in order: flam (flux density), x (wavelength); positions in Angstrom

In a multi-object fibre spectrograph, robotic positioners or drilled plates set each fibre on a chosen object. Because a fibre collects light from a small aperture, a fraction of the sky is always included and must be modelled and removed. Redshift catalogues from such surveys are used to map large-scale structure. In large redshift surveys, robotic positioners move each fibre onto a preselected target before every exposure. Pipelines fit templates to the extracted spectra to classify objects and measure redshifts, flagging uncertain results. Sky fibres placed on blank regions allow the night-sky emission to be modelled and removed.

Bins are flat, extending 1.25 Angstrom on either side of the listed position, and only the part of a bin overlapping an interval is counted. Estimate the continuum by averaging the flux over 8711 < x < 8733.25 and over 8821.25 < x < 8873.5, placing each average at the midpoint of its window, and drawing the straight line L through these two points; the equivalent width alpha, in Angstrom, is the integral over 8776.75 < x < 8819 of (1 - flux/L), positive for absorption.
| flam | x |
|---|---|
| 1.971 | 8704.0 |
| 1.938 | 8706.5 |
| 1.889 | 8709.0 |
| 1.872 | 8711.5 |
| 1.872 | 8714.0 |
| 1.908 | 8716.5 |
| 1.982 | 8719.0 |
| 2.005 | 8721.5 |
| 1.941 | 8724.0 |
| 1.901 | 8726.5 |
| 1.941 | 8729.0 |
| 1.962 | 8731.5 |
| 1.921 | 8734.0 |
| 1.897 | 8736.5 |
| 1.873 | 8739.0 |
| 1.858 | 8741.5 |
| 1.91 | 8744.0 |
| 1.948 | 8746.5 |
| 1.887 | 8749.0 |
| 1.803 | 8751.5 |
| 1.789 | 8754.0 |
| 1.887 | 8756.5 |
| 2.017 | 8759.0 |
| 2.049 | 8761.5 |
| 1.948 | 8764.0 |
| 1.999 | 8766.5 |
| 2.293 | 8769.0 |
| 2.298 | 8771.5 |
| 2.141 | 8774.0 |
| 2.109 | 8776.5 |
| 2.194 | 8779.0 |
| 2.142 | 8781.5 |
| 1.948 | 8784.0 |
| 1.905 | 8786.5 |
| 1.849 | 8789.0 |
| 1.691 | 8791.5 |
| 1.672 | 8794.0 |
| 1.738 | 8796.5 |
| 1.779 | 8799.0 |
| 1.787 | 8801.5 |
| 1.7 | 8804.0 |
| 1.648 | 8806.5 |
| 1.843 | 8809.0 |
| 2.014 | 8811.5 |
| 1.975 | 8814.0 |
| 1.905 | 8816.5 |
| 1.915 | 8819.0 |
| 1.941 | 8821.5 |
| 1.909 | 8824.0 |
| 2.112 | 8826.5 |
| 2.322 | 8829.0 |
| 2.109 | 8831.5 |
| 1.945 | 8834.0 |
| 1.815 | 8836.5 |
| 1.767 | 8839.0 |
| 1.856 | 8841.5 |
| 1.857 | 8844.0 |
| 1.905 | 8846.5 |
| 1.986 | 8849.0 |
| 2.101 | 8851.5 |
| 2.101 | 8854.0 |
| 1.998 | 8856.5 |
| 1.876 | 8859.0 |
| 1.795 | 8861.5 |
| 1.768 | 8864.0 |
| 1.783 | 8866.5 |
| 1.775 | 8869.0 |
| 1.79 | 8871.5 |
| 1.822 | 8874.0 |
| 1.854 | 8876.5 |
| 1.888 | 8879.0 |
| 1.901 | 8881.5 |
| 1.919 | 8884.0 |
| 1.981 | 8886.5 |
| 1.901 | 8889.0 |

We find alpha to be 1.3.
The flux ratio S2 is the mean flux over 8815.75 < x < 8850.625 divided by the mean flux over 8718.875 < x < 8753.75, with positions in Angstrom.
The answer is 1.02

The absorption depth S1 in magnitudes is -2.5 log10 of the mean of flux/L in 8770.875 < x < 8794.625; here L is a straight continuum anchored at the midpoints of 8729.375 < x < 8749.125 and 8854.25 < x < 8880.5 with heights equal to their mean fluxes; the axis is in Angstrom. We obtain -0.060 mag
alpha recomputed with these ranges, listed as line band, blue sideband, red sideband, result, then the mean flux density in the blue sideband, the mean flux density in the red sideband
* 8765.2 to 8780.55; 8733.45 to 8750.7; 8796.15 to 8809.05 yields -3.0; 1.9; 1.74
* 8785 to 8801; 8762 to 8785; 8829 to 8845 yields 2.2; 2.12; 1.93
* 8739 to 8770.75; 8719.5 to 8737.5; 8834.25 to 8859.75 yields -0.2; 1.94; 1.93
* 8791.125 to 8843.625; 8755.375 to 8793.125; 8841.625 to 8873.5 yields 2.0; 2.03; 1.89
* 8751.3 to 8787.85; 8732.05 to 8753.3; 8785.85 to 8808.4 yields -4.5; 1.89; 1.75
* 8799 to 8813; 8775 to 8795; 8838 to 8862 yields 1.0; 1.94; 1.93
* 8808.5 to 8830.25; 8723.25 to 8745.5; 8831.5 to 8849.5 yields -1.2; 1.91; 1.89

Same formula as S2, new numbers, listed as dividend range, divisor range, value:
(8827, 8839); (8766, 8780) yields 0.93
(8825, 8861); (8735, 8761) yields 1.05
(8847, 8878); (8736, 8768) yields 0.99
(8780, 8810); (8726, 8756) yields 0.96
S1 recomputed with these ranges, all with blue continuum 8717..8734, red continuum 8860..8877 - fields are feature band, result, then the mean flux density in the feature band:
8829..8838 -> -0.095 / 2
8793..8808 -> 0.089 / 1.72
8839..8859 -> -0.078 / 1.95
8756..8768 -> -0.045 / 1.99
